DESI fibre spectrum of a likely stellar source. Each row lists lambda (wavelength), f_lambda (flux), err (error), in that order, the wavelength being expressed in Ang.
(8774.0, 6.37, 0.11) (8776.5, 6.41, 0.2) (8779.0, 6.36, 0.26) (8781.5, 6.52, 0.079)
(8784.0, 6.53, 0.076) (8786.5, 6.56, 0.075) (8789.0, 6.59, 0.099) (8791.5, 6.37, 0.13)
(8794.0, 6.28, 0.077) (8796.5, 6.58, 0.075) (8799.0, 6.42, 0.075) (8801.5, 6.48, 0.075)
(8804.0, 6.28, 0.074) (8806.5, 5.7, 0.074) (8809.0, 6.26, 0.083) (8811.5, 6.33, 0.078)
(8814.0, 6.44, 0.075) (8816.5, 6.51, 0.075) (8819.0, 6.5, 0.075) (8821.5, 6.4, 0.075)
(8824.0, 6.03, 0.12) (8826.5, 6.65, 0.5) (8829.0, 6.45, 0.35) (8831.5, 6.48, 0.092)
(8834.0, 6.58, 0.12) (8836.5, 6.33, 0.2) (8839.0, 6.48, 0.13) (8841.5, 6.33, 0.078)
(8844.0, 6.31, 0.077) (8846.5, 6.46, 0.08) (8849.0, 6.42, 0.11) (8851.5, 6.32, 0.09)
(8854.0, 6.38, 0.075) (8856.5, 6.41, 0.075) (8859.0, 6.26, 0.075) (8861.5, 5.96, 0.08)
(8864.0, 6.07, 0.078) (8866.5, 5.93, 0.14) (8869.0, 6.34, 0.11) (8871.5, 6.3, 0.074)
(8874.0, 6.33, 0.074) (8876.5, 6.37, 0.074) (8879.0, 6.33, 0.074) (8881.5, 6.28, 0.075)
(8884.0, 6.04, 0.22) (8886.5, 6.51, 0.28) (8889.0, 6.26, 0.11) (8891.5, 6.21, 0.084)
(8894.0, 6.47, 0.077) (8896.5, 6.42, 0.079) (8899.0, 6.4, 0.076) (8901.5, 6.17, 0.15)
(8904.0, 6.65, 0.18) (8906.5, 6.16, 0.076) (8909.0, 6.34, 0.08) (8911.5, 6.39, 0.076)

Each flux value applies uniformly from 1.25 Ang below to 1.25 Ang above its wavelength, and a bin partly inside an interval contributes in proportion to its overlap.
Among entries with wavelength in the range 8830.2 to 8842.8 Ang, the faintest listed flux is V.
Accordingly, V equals 6.33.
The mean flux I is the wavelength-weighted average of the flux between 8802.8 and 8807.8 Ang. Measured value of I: 5.99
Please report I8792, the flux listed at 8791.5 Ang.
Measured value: 6.37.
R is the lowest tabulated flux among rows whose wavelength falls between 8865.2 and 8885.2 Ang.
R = 5.93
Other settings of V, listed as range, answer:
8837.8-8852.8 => 6.31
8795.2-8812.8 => 5.7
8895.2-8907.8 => 6.16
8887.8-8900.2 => 6.21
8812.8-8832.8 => 6.03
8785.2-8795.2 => 6.28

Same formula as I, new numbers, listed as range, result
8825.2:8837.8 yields 6.5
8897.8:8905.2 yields 6.41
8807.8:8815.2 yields 6.34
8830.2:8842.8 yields 6.44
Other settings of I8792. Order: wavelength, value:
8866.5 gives 5.93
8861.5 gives 5.96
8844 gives 6.31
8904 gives 6.65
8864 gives 6.07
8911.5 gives 6.39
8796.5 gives 6.58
